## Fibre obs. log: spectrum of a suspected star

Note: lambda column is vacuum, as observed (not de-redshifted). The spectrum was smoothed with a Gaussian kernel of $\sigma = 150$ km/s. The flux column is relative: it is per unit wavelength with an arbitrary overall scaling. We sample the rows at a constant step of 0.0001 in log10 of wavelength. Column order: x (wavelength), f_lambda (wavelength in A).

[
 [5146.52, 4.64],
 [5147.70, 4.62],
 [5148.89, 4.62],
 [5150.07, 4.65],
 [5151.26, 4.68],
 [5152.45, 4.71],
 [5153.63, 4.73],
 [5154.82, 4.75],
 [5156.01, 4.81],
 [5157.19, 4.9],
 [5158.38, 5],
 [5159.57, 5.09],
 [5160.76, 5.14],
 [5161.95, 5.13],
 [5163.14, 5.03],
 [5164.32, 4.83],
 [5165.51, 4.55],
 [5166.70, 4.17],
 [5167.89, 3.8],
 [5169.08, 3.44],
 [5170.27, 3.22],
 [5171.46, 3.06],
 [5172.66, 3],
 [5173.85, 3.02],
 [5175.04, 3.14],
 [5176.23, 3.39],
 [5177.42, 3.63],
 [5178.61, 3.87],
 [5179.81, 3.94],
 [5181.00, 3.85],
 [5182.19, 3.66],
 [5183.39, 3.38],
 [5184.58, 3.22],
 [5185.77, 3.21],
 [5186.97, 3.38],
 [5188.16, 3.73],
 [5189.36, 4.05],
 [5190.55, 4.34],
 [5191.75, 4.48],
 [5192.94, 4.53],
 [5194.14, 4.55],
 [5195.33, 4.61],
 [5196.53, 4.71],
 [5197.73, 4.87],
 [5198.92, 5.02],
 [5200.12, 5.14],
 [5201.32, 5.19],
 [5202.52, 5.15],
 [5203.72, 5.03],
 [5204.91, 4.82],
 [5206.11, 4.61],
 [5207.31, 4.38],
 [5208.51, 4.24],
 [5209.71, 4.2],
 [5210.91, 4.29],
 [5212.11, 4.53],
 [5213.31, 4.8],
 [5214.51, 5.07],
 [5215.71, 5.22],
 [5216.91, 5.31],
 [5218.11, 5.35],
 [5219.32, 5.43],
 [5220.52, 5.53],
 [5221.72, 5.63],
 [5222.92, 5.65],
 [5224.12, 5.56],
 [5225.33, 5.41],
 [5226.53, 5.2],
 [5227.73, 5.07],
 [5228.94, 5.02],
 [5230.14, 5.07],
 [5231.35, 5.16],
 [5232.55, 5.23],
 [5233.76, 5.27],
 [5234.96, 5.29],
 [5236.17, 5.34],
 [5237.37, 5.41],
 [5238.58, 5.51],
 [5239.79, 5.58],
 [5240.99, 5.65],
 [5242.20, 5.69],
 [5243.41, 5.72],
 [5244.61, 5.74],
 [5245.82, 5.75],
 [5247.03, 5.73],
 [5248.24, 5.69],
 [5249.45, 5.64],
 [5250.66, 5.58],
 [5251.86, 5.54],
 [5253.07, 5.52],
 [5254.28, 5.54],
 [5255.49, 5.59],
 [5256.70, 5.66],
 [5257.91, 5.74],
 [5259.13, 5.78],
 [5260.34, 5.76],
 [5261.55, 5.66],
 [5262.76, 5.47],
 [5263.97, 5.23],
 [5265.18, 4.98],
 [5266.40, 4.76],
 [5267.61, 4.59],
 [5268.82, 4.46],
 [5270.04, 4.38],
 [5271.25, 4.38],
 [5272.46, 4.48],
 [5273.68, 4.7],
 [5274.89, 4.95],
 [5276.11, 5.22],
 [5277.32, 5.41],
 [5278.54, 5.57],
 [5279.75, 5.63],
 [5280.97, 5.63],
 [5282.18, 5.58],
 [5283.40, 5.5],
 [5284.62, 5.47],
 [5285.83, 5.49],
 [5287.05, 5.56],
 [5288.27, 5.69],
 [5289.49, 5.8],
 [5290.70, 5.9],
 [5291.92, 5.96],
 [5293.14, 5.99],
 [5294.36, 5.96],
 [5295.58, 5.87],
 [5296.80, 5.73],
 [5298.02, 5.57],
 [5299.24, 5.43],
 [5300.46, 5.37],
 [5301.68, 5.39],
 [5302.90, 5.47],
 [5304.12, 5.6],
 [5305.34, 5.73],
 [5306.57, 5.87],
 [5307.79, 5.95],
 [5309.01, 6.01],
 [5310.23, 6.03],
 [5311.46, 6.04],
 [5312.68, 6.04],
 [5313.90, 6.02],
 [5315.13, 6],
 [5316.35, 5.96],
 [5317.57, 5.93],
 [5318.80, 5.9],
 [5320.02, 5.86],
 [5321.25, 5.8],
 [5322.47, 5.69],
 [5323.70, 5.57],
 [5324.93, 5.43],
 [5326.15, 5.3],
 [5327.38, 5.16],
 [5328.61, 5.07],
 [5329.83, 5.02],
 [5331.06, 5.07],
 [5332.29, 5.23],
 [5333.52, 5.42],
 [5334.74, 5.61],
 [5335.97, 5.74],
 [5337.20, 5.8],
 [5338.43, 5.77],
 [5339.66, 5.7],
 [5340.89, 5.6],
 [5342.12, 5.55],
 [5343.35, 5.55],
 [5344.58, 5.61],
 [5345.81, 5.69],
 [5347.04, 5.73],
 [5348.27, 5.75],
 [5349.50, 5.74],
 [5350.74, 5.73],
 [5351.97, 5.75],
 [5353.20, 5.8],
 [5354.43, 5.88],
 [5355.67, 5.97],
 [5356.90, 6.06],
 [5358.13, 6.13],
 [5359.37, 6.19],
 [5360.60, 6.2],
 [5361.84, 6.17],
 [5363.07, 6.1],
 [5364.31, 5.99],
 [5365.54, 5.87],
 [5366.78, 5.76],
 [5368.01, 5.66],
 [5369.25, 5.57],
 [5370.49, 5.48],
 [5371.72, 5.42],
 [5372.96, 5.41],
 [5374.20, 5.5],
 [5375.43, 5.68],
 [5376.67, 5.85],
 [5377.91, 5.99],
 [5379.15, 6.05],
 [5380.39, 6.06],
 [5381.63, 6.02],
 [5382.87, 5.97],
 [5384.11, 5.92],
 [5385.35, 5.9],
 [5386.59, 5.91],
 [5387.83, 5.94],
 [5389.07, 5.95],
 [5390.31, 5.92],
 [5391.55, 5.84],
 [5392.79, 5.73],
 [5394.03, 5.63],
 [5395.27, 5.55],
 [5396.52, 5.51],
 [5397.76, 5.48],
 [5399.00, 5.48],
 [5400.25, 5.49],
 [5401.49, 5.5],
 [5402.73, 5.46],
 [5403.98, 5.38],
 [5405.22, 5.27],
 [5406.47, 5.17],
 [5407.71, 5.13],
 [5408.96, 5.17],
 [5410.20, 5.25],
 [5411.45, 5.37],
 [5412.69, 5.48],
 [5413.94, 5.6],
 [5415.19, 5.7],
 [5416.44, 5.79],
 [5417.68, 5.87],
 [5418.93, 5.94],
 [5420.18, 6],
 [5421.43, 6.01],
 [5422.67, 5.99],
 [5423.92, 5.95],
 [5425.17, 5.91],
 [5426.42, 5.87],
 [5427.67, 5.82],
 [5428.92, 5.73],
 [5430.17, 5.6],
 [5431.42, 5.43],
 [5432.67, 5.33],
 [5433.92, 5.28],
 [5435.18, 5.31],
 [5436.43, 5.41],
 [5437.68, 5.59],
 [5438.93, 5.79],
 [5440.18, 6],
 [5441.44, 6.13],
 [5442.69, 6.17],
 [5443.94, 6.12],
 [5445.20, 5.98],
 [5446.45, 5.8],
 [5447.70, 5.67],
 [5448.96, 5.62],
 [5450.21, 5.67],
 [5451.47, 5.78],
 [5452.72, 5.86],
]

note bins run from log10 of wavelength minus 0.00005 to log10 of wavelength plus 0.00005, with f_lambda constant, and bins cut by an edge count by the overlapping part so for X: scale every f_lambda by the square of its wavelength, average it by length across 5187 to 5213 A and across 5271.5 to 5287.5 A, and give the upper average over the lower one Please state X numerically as 1.2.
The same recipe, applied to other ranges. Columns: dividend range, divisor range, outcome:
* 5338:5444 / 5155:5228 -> 1.38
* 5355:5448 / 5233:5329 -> 1.08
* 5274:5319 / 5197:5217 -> 1.23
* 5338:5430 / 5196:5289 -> 1.15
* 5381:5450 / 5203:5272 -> 1.16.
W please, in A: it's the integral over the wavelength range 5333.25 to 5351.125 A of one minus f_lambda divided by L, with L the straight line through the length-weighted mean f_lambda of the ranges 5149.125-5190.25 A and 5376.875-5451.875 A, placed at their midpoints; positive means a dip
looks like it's -1.5 A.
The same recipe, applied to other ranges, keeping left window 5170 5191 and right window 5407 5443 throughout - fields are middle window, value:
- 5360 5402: -4.00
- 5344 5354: -1.46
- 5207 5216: -1.90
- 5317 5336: -2.70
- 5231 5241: -3.44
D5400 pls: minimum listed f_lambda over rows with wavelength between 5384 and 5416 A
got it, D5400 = 5.13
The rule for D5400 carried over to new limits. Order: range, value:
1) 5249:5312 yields 4.38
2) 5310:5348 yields 5.02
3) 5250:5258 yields 5.52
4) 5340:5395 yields 5.41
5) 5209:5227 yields 4.2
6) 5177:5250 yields 3.21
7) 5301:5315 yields 5.39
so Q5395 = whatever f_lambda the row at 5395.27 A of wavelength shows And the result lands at 5.55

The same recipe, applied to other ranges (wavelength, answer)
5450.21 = 5.67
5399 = 5.48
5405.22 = 5.27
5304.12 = 5.6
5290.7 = 5.9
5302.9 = 5.47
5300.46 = 5.37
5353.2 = 5.8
